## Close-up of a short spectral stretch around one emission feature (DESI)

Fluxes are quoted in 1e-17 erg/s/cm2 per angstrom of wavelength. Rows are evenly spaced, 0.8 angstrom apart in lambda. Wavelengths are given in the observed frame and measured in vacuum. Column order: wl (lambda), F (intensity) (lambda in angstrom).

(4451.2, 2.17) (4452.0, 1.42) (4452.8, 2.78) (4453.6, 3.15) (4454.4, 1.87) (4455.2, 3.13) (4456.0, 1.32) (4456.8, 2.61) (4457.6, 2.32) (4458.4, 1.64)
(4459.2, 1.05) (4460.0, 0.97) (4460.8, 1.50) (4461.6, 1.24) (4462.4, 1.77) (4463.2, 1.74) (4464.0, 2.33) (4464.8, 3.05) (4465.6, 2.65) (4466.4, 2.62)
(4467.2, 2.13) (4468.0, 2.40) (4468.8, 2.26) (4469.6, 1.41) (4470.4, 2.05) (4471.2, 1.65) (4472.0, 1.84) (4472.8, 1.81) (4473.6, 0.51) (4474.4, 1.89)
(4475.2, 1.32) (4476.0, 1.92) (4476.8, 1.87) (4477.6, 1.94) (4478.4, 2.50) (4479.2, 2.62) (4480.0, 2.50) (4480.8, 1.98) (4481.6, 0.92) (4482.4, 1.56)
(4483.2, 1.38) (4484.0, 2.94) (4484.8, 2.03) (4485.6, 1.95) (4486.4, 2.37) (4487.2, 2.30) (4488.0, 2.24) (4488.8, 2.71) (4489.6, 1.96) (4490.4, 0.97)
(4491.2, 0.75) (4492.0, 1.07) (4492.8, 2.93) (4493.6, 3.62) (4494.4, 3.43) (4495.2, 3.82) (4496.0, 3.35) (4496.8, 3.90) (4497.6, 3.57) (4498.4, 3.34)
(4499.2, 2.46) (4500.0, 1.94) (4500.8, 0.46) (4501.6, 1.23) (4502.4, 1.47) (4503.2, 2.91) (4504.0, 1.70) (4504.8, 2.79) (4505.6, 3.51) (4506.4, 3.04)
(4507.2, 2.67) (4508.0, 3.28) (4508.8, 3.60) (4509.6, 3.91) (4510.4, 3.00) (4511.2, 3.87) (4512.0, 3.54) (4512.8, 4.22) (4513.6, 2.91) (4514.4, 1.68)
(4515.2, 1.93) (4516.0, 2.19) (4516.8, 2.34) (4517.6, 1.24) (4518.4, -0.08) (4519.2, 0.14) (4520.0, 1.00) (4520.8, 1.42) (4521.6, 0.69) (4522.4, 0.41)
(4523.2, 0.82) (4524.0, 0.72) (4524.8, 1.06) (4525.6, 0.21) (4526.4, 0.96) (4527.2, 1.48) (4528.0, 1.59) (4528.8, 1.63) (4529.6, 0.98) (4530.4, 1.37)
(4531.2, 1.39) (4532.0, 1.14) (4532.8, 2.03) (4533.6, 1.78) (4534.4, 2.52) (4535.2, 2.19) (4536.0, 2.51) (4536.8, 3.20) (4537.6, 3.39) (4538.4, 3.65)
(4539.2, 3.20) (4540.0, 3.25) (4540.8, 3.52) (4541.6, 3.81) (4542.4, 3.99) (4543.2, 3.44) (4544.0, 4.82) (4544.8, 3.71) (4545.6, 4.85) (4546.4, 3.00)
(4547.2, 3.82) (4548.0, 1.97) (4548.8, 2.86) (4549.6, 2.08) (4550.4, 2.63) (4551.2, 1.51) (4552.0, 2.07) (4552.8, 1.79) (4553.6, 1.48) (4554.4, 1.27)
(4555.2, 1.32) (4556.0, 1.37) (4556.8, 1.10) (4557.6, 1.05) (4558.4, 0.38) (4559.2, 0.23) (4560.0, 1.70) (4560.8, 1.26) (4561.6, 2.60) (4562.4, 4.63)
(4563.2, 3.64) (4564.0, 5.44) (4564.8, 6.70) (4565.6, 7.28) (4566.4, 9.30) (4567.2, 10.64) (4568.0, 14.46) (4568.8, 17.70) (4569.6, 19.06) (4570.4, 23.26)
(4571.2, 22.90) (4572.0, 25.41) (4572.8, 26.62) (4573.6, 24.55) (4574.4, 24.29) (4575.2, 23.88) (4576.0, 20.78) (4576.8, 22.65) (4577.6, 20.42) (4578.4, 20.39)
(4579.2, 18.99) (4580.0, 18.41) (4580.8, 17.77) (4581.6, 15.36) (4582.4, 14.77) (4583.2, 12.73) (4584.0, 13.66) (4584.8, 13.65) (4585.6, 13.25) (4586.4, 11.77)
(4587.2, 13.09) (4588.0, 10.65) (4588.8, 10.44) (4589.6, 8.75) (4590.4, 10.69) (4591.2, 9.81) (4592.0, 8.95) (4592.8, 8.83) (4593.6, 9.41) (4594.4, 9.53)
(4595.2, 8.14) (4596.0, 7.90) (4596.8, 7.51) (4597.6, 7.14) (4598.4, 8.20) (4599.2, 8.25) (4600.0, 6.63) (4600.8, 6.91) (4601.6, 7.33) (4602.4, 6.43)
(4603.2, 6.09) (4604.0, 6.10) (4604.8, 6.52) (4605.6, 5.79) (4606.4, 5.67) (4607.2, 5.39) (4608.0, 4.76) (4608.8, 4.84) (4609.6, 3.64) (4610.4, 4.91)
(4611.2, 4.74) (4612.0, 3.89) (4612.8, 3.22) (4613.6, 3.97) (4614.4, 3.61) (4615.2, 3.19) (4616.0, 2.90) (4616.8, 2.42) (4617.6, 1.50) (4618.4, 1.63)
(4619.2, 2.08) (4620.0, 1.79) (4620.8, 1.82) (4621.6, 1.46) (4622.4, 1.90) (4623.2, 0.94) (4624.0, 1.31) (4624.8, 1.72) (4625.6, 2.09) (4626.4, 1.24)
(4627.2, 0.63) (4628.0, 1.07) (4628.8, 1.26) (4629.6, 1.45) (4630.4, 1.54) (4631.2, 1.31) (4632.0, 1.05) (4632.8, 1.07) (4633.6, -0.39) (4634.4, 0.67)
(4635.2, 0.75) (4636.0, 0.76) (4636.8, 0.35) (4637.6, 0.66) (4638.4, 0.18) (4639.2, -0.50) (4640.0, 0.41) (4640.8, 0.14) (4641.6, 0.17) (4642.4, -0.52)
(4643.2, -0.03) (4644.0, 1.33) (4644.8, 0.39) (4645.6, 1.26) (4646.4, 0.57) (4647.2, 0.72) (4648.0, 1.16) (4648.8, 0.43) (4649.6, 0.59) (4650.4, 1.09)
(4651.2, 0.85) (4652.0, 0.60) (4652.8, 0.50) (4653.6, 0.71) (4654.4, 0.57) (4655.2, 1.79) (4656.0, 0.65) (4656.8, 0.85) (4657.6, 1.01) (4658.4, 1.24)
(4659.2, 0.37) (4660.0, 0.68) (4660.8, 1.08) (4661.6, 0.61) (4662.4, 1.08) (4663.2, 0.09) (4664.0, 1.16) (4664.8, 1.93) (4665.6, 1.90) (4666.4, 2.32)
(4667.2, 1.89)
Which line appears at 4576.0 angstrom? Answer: Lyman alpha 1216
